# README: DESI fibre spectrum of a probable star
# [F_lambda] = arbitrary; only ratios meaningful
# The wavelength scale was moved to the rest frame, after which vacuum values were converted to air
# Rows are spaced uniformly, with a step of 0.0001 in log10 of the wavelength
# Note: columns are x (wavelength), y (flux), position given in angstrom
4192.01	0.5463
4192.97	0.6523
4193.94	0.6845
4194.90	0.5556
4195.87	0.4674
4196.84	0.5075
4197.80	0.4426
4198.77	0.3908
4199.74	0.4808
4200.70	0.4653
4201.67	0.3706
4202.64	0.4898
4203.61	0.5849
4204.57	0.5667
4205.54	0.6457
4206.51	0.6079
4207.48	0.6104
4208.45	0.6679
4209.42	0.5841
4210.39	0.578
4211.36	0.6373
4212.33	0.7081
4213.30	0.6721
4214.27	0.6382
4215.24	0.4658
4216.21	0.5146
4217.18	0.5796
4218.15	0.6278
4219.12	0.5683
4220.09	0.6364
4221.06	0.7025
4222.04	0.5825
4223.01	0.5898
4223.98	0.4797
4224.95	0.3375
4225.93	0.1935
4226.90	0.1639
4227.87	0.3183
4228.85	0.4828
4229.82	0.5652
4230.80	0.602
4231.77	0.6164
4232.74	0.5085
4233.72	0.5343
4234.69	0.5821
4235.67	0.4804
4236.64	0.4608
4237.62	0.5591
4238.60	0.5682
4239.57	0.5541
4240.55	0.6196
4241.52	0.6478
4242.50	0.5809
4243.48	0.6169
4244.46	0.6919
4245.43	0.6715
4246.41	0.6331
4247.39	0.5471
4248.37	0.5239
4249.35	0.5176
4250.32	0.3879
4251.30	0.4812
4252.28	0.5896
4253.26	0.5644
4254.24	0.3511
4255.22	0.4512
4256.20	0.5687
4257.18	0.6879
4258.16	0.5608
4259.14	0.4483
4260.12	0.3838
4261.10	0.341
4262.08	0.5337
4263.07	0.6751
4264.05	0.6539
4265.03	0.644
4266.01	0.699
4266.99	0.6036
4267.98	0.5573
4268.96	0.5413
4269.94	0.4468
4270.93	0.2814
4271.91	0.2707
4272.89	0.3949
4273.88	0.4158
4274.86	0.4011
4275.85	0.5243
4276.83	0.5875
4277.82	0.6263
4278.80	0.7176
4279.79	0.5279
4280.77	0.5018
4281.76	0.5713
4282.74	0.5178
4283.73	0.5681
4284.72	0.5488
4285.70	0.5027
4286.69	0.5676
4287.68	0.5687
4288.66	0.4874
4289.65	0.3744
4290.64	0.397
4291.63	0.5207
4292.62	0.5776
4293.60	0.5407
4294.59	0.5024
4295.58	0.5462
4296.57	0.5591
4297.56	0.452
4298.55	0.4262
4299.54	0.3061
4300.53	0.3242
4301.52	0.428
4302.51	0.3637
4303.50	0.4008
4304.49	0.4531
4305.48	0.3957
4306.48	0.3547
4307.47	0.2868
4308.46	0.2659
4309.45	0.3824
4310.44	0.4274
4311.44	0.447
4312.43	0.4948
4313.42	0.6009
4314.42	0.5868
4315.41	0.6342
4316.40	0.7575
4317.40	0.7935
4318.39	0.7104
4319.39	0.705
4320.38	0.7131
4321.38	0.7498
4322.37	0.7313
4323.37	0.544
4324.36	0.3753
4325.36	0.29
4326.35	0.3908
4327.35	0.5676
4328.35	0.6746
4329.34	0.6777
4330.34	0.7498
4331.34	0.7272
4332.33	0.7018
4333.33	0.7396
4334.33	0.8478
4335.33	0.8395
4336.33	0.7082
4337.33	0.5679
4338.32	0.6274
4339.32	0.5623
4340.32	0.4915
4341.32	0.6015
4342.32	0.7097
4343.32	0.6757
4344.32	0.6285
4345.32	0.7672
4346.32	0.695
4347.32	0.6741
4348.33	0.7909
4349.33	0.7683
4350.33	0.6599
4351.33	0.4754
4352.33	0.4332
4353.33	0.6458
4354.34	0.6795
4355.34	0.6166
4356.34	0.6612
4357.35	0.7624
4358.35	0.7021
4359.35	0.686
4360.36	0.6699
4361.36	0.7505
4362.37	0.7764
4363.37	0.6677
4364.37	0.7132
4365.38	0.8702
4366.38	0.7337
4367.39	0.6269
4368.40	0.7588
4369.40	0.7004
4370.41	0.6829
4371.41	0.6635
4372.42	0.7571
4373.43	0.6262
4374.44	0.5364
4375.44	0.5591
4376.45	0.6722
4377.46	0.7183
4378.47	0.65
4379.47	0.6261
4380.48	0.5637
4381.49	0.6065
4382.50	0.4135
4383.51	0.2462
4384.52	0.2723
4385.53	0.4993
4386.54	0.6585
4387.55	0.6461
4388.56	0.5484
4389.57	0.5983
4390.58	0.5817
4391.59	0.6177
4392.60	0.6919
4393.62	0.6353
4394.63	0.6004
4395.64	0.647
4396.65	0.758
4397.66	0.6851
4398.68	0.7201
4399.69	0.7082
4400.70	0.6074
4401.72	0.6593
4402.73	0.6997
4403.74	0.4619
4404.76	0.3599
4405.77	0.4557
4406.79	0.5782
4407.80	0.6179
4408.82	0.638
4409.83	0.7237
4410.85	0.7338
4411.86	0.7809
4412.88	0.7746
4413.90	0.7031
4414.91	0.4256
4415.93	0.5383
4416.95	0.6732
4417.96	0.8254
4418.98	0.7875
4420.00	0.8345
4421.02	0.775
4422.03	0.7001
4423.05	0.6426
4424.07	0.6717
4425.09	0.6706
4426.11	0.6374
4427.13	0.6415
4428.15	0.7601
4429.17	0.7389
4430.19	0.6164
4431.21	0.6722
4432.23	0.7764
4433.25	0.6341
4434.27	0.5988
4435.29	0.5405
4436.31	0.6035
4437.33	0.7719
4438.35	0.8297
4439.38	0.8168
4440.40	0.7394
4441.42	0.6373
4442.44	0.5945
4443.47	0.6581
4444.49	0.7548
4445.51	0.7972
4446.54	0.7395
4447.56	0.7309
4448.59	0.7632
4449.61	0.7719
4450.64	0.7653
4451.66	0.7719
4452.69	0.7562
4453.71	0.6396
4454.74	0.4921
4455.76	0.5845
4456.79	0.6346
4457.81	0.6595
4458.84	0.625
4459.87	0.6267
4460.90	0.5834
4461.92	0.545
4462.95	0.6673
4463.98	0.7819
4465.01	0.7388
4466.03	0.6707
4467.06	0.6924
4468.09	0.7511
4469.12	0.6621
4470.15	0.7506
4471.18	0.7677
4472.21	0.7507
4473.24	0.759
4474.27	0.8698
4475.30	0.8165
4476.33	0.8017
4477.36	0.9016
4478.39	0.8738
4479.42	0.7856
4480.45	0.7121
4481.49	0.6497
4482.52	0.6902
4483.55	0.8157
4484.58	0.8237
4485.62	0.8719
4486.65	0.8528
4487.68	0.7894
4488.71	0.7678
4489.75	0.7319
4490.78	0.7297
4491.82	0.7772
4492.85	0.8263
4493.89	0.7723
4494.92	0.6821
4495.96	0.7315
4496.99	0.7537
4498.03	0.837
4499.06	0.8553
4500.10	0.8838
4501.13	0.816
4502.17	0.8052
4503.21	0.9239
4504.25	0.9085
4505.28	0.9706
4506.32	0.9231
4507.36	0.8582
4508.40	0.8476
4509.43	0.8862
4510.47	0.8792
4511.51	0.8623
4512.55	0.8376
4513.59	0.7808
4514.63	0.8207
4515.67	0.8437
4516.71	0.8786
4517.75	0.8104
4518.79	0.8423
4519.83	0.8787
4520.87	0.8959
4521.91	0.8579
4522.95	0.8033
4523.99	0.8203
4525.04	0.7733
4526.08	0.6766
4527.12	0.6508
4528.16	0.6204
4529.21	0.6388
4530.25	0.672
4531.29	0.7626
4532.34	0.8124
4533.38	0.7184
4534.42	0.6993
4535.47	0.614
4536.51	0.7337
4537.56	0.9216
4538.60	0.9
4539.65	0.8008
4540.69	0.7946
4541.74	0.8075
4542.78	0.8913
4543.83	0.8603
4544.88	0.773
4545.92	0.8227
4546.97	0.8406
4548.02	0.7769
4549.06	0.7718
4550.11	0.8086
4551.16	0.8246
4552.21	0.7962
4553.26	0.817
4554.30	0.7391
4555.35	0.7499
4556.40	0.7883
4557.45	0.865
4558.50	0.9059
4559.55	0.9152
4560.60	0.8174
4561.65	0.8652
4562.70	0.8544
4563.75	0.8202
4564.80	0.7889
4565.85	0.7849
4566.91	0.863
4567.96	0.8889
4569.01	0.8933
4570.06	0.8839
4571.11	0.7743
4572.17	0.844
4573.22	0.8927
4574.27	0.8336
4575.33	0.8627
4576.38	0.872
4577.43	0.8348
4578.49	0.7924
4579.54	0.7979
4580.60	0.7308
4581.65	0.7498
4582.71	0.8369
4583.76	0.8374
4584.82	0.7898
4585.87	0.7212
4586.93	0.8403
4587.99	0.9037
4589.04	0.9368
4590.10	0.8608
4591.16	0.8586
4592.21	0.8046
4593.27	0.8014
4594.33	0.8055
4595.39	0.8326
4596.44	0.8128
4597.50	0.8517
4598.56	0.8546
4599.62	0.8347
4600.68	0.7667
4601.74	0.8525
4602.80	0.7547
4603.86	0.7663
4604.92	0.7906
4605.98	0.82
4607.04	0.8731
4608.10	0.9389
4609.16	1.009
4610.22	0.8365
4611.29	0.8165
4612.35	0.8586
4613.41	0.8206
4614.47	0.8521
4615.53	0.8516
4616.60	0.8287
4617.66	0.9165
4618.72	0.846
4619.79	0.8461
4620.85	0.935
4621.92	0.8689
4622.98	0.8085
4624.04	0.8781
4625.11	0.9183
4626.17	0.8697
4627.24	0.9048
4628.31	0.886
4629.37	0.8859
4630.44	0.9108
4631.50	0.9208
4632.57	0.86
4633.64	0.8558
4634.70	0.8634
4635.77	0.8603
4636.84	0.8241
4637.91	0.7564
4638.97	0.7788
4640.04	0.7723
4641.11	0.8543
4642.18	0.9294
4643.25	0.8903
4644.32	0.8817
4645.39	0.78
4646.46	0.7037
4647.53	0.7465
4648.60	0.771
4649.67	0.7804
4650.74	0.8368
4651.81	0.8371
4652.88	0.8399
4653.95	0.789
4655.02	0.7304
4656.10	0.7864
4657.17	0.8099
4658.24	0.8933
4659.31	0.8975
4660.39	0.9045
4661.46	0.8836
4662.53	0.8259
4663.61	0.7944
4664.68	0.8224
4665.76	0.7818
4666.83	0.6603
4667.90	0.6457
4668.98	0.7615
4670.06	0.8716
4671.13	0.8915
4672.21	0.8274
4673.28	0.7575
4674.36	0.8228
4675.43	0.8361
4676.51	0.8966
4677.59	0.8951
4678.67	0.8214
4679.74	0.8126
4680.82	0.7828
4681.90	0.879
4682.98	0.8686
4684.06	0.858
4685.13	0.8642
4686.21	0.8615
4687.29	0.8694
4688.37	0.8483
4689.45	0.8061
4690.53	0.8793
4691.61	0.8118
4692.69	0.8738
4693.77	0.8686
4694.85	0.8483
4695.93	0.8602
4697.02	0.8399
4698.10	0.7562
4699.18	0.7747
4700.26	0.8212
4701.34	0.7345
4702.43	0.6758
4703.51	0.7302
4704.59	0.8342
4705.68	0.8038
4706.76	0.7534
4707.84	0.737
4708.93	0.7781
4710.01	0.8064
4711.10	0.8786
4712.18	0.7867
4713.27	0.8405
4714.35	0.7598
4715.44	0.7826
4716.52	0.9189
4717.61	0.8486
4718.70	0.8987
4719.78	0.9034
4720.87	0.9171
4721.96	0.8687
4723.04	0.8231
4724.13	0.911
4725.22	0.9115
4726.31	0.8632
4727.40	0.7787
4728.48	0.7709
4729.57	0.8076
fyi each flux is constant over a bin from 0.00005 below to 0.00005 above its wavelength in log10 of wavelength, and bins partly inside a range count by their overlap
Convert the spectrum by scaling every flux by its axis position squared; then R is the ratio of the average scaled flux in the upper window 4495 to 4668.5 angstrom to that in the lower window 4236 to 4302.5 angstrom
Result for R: 1.83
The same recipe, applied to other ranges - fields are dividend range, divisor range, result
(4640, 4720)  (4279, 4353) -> 1.71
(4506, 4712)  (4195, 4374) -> 1.69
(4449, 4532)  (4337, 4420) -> 1.27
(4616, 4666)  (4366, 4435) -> 1.47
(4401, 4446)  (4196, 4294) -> 1.37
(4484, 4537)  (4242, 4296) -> 1.69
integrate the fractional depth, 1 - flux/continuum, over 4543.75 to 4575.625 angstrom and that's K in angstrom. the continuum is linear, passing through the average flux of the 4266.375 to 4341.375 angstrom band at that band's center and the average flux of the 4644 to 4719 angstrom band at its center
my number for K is -4.6 angstrom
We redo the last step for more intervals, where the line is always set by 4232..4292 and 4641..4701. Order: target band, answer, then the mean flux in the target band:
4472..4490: -2.8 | 0.794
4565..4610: -4.1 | 0.834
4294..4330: 3.6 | 0.51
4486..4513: -4.8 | 0.828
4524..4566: -3.0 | 0.787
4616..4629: -1.4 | 0.875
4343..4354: -1.2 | 0.655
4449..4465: 0.2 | 0.663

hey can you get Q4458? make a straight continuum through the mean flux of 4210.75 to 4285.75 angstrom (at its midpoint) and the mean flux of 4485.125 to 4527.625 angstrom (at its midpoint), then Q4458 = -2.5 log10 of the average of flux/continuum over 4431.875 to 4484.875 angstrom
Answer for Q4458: 0.08 mag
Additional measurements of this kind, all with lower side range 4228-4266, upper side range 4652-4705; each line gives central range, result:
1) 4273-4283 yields 0.07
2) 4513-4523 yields -0.17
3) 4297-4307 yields 0.43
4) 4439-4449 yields -0.08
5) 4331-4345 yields -0.12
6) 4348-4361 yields -0.07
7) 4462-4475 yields -0.07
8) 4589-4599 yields -0.09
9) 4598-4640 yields -0.09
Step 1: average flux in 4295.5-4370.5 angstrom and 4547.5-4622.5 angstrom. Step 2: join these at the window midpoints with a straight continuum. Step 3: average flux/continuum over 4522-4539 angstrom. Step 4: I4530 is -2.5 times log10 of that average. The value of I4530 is 0.06 mag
